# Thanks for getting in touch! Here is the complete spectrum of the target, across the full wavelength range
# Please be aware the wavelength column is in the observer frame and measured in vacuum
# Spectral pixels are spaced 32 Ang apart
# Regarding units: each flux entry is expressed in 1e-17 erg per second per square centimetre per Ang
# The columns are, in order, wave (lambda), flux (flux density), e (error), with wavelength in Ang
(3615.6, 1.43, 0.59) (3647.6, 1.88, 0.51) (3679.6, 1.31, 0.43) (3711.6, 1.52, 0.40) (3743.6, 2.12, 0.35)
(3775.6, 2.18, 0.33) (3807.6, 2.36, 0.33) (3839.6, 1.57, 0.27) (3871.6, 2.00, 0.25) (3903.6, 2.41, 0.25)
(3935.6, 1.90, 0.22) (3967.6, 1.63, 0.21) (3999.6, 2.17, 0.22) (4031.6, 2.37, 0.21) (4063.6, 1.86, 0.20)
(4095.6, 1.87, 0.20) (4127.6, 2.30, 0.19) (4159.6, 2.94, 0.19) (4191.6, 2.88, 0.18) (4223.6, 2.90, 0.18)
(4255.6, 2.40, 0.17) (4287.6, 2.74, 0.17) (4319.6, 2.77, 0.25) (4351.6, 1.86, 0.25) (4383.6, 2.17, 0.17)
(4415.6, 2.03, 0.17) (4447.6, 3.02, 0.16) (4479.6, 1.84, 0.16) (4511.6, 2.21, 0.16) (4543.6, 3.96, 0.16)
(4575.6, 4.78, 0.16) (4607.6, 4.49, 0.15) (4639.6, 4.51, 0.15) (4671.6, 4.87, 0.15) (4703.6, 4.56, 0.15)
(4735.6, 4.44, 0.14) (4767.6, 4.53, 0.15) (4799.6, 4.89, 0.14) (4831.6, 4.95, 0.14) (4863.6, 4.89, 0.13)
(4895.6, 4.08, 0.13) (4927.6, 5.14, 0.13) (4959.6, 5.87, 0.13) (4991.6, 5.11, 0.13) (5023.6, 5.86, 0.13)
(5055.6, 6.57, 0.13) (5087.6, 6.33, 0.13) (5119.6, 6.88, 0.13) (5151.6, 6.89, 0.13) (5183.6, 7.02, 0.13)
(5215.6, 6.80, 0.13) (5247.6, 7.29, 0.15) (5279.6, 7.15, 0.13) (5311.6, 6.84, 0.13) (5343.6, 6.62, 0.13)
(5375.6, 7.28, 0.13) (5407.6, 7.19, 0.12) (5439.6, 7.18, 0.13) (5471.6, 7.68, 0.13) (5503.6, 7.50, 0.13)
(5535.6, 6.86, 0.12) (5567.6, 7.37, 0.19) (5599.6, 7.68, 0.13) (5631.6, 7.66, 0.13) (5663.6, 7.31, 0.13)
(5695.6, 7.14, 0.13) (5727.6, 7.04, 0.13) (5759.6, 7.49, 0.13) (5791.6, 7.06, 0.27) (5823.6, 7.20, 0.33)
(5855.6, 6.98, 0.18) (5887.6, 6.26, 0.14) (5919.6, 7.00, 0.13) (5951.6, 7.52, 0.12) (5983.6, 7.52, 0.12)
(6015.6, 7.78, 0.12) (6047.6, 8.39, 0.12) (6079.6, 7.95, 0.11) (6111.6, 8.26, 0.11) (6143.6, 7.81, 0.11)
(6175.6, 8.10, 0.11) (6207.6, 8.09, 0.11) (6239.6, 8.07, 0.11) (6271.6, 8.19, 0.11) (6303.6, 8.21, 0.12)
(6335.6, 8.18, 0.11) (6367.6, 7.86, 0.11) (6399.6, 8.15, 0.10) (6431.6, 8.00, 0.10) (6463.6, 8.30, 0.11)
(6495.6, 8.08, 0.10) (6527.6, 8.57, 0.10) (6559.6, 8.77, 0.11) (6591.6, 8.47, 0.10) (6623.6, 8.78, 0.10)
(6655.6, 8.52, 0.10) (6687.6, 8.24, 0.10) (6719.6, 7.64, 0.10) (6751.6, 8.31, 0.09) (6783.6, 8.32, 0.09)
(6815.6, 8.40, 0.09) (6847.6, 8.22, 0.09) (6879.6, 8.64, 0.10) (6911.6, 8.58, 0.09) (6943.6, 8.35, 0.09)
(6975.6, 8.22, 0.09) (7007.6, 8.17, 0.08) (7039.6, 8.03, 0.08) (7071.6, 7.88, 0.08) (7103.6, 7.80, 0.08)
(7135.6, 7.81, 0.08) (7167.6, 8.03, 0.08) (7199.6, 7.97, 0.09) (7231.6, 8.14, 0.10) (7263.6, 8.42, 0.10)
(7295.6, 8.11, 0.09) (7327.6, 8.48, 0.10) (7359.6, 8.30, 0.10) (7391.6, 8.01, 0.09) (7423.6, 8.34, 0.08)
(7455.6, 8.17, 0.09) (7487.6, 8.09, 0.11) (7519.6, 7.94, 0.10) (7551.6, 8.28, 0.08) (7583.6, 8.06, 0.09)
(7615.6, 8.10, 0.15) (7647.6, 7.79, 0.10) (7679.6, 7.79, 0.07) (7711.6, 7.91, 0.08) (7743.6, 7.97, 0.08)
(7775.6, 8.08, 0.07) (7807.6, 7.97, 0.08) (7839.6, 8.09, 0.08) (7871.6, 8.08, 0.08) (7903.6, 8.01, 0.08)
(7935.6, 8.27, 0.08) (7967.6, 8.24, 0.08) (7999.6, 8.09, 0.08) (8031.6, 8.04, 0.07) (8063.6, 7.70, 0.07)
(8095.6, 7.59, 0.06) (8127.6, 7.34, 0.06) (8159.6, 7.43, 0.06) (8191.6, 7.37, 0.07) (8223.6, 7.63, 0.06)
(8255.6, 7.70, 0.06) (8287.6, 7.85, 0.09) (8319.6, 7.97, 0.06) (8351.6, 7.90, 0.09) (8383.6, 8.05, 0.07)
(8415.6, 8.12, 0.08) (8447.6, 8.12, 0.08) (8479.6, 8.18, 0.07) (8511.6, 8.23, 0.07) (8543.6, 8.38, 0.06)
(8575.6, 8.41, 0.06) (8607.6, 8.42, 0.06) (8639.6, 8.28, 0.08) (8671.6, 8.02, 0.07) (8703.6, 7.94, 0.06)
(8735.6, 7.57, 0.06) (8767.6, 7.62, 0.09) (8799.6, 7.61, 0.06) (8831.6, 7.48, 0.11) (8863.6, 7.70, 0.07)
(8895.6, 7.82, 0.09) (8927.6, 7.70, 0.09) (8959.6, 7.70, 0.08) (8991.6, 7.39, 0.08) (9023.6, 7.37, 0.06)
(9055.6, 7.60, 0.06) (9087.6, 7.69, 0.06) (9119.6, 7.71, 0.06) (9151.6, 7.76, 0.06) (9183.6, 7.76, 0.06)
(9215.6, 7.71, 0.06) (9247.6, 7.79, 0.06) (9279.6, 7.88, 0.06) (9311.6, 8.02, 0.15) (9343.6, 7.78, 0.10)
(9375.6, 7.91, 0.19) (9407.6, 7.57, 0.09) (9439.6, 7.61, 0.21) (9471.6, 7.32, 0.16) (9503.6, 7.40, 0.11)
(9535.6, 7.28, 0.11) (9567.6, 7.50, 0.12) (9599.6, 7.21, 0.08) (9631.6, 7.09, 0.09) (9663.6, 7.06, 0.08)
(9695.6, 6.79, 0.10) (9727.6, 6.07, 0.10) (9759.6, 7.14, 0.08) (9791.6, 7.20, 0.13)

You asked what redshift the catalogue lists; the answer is 0.14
